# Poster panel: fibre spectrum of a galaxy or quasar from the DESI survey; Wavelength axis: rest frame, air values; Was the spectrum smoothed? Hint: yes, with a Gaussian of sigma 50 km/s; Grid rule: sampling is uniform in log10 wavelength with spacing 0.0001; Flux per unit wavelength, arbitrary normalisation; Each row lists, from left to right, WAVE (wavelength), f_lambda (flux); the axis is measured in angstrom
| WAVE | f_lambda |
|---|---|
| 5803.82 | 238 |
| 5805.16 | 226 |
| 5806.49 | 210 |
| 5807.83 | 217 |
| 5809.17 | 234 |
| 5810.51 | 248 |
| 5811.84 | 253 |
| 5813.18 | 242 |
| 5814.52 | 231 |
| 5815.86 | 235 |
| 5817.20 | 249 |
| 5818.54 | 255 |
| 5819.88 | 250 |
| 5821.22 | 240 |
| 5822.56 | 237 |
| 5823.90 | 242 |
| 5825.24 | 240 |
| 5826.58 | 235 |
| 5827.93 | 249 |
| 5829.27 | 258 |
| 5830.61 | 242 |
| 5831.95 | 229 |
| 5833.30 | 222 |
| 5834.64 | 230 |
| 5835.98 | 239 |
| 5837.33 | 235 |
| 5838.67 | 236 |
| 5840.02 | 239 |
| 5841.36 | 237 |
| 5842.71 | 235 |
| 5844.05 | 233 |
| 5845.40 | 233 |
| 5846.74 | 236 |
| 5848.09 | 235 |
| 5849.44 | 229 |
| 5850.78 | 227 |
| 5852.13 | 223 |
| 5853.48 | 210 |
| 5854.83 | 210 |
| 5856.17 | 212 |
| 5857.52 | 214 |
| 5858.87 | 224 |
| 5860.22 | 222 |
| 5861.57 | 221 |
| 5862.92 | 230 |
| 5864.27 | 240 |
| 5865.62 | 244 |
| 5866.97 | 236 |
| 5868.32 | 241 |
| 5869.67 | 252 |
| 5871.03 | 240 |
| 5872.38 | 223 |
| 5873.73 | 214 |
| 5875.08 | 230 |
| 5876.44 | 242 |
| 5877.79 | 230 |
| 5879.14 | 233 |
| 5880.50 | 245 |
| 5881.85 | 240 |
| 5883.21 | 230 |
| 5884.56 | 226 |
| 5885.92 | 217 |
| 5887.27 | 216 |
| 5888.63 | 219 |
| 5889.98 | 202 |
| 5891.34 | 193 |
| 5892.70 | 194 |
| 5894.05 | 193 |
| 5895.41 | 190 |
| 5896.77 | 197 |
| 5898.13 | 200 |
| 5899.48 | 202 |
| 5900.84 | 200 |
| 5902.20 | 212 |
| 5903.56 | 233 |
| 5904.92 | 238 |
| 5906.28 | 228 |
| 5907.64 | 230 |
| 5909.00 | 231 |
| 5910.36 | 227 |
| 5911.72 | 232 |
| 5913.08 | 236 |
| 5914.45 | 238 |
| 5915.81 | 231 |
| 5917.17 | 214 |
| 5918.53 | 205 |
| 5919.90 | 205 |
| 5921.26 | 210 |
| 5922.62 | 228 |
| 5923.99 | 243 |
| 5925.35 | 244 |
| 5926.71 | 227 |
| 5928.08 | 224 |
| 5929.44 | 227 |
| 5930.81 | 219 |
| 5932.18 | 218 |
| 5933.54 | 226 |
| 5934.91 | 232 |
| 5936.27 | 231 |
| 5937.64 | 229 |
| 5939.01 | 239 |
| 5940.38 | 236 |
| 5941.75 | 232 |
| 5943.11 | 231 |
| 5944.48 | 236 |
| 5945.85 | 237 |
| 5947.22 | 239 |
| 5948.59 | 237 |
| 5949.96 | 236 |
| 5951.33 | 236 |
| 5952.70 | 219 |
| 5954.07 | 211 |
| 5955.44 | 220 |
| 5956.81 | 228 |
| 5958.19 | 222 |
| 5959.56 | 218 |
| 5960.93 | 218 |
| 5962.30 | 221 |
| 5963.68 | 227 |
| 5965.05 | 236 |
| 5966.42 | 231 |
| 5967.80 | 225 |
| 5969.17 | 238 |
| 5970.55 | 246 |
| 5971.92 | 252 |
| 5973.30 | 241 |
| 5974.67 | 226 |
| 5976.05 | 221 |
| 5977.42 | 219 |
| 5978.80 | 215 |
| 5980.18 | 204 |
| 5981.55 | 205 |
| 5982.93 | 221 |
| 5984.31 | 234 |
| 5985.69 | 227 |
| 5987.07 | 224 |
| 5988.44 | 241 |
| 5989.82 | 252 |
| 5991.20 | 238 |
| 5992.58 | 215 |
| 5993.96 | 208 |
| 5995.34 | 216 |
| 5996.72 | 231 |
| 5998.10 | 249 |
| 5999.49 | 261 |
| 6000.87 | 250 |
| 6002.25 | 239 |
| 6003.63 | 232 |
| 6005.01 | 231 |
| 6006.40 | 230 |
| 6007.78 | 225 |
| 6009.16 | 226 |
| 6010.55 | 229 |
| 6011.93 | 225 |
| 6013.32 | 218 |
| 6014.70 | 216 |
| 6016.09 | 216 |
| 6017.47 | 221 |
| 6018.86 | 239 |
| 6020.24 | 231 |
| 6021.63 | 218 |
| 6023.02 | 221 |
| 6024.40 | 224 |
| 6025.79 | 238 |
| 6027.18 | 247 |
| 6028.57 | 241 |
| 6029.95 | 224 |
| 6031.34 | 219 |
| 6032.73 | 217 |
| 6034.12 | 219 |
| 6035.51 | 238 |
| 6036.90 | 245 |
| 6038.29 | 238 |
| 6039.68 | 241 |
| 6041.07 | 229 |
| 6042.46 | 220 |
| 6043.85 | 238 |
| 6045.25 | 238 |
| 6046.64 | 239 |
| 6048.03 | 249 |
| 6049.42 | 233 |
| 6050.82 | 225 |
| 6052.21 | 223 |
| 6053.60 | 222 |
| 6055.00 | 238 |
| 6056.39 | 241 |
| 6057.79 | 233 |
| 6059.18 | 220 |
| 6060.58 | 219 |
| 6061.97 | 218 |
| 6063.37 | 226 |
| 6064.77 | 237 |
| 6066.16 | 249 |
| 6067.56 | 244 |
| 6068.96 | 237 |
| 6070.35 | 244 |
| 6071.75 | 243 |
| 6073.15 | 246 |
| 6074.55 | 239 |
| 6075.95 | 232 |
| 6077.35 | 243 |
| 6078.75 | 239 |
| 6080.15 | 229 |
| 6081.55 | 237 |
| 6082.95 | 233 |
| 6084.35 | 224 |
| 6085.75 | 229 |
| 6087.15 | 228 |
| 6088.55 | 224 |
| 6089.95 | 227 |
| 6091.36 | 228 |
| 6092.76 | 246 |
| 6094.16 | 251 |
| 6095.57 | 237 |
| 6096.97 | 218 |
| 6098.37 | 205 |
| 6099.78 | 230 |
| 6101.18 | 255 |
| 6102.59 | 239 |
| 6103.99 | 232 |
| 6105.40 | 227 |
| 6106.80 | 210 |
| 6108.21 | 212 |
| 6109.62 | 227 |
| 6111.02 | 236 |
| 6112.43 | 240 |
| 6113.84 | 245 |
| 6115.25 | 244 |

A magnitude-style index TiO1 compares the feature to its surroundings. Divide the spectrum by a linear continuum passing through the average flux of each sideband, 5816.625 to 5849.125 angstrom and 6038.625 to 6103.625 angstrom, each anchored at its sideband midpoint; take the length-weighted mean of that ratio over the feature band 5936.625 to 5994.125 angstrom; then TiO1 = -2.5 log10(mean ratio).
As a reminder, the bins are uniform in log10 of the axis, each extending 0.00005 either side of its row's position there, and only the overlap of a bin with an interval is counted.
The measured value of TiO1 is 0.03 mag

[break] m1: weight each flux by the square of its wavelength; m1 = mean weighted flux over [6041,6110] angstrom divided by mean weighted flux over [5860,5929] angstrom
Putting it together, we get 1.1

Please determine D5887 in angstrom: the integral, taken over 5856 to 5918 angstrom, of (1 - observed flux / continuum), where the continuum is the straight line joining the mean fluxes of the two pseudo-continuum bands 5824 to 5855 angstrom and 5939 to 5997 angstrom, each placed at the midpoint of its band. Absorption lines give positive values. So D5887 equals 2.3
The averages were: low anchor 234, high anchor 228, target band 223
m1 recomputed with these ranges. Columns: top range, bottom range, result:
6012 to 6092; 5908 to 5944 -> 1.06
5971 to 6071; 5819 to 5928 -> 1.07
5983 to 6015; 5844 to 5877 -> 1.06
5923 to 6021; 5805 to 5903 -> 1.05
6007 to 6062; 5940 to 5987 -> 1.03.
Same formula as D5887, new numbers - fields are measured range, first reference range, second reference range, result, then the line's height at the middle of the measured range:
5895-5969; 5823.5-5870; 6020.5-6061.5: 2.12 angstrom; 232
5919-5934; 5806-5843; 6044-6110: 0.74 angstrom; 236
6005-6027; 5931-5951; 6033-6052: 0.74 angstrom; 234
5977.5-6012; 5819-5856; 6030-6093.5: 0.64 angstrom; 233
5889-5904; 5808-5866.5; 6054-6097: 2.12 angstrom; 234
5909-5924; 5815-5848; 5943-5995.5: 0.51 angstrom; 232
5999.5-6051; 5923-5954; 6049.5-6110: 0.14 angstrom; 232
